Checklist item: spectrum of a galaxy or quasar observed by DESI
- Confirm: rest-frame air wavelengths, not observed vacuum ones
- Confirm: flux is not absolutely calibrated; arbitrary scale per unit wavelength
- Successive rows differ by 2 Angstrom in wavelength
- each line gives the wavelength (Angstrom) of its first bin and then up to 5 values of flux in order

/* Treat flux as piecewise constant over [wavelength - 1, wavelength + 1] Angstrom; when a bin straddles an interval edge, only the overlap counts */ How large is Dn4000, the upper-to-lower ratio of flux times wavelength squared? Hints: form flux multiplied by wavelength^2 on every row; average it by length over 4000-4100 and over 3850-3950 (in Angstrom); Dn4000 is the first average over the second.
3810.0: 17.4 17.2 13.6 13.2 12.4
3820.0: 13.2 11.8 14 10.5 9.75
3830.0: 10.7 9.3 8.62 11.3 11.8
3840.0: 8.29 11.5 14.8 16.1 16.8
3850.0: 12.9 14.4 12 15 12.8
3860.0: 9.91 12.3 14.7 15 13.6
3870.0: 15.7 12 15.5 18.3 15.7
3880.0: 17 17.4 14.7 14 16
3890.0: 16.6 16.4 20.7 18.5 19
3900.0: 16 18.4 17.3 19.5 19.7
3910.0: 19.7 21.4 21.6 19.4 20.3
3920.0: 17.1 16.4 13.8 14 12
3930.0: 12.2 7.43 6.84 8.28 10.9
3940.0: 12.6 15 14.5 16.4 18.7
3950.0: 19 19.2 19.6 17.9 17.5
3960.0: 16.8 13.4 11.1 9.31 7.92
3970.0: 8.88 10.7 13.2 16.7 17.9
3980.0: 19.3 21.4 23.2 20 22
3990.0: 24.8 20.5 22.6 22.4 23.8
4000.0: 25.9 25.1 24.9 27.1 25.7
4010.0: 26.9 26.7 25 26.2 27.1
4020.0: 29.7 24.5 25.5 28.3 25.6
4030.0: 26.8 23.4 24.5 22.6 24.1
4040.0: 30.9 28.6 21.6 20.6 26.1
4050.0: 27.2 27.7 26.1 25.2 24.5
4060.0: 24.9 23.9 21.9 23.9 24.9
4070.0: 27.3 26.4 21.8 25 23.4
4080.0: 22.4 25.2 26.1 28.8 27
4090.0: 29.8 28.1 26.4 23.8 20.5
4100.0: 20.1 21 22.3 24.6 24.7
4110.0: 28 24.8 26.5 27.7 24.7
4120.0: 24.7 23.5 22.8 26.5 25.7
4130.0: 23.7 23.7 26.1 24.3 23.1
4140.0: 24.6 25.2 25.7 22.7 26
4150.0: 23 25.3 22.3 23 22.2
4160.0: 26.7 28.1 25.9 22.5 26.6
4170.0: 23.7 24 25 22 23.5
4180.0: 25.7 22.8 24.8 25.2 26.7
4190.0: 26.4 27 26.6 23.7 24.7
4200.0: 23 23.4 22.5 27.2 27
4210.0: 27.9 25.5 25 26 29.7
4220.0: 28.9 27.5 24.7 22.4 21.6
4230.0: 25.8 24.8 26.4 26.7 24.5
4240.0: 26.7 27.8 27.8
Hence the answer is 1.78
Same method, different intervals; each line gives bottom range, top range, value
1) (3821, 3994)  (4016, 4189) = 1.80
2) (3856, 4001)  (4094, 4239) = 1.70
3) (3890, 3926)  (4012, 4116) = 1.49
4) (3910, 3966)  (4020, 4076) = 1.74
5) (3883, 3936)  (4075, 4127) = 1.68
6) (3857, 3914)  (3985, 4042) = 1.63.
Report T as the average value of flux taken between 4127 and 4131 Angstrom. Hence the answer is 24.7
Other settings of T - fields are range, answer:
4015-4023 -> 26.9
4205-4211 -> 27.4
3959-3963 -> 15.1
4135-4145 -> 24.6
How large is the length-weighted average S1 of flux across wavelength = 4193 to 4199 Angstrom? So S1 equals 25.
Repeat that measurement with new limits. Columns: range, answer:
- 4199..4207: 24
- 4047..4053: 27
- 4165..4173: 24.2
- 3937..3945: 13.2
